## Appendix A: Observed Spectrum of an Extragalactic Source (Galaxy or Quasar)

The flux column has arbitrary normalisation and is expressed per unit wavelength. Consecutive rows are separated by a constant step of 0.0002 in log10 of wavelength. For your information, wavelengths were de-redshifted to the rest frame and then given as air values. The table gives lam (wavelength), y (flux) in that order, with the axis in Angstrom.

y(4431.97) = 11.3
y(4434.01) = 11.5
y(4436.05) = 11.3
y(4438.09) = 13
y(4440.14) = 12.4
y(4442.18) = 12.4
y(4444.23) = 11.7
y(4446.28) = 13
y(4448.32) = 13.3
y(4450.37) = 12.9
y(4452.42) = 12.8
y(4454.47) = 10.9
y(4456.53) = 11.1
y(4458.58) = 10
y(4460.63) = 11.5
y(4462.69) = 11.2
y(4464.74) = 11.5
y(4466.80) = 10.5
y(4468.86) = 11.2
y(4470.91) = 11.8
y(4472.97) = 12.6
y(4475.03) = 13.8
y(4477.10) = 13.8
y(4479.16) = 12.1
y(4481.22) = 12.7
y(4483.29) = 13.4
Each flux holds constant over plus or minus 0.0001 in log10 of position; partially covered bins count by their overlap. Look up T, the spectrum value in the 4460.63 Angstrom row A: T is 11.5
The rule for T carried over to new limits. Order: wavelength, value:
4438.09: 13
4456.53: 11.1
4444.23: 11.7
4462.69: 11.2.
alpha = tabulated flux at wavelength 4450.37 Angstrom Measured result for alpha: 12.9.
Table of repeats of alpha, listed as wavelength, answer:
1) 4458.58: 10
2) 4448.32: 13.3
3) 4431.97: 11.3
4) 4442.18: 12.4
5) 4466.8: 10.5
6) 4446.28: 13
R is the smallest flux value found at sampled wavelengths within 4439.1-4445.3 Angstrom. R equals 11.7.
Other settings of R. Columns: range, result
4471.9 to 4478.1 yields 12.6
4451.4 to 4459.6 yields 10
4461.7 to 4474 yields 10.5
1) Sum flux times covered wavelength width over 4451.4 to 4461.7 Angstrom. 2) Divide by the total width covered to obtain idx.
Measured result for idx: 11.3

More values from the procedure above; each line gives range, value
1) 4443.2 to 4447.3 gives 12.3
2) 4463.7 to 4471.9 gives 11.3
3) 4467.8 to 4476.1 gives 12.3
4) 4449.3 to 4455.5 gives 12.2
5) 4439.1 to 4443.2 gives 12.4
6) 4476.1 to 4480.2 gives 13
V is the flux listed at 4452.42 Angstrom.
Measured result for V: 12.8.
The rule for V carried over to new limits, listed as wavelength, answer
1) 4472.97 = 12.6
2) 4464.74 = 11.5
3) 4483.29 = 13.4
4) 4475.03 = 13.8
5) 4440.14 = 12.4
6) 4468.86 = 11.2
